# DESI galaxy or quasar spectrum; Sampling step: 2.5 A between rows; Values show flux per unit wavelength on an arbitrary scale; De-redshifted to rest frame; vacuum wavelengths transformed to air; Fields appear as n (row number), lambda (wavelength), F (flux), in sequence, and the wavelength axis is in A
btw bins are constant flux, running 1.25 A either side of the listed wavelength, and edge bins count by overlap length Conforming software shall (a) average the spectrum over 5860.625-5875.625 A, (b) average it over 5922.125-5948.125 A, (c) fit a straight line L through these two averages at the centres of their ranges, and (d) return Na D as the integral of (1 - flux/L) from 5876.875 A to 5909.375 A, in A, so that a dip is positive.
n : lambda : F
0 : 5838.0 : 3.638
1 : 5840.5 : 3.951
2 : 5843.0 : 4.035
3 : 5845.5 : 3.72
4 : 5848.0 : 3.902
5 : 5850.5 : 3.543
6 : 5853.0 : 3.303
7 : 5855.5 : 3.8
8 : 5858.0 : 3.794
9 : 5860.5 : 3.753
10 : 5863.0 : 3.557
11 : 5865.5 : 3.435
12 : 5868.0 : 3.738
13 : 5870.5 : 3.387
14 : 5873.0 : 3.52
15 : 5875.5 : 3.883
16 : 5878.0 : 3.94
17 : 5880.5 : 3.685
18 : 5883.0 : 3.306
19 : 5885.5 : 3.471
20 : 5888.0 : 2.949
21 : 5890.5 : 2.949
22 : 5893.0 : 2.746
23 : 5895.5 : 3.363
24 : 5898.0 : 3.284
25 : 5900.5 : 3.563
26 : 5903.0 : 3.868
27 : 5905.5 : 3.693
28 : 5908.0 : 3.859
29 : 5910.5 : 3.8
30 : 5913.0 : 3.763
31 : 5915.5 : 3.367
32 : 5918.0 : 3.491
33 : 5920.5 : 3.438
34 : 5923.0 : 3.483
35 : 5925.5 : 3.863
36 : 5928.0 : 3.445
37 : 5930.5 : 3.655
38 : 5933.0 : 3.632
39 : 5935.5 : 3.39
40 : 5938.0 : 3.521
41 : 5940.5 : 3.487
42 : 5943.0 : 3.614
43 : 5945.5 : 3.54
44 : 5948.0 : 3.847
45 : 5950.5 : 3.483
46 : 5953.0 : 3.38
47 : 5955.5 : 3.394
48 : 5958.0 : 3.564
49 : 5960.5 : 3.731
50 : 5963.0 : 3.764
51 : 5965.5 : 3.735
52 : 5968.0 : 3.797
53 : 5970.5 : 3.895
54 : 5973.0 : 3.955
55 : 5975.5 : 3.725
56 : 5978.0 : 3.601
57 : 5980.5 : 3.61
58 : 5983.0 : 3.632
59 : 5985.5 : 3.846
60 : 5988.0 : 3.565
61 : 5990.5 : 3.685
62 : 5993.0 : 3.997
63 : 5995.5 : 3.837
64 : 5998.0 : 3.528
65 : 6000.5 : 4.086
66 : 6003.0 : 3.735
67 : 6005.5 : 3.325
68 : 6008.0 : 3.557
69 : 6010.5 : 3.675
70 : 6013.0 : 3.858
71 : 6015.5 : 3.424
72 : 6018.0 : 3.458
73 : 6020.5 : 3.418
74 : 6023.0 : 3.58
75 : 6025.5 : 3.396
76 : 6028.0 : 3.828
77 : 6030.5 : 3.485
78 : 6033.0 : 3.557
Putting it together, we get 1.3 A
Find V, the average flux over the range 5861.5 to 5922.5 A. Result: 3.5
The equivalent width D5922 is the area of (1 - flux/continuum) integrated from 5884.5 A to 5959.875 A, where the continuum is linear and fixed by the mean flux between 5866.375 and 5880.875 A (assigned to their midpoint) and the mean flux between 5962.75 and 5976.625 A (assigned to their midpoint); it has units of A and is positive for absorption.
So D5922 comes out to 5.09 A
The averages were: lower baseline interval 3.69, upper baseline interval 3.82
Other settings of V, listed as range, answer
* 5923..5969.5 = 3.6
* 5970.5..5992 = 3.72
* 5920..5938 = 3.56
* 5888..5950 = 3.52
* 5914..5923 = 3.45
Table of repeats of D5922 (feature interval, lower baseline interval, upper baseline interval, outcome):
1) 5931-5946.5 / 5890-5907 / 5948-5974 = 0.1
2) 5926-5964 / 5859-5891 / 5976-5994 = 0.7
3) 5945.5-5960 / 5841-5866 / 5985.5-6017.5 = 0.6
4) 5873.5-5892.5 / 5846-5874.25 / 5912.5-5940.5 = 0.9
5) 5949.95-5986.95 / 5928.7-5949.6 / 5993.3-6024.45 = -0.8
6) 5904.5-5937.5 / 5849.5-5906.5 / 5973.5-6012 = -0.3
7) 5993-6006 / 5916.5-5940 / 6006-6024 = -0.7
